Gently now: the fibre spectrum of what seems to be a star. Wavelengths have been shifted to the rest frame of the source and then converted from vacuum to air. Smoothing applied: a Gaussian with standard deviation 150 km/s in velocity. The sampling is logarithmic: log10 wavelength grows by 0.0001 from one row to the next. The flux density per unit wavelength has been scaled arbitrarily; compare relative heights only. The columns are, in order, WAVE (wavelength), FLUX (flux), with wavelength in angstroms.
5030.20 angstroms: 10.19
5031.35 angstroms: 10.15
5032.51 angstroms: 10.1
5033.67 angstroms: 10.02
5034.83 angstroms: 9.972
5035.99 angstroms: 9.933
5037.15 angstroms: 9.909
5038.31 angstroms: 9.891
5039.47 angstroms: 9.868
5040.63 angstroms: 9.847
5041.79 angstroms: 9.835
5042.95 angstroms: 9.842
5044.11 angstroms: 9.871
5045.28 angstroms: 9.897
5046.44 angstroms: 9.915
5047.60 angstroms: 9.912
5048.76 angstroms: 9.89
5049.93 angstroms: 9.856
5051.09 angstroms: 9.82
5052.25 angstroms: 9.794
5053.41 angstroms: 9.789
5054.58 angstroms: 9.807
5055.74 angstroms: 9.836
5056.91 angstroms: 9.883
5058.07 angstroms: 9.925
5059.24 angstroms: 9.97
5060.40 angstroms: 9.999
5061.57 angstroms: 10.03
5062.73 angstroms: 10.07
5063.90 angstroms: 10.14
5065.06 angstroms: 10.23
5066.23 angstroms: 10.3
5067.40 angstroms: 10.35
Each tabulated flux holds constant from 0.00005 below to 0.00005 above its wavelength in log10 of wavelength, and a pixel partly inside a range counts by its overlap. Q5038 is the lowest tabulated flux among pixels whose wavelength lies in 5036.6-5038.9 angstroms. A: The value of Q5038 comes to 9.891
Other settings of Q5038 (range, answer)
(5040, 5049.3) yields 9.835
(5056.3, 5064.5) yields 9.883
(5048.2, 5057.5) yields 9.789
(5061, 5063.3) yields 10.03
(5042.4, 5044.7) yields 9.842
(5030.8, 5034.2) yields 10.02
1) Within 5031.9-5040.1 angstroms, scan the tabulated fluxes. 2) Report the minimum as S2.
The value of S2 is 9.868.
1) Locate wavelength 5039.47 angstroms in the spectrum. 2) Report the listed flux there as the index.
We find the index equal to 9.868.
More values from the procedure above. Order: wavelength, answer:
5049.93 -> 9.856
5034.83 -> 9.972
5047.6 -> 9.912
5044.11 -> 9.871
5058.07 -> 9.925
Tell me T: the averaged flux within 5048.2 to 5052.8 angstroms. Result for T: 9.84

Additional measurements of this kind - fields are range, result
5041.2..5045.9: 9.85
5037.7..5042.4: 9.87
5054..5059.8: 9.88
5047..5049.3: 9.92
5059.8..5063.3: 10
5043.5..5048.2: 9.9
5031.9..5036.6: 10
